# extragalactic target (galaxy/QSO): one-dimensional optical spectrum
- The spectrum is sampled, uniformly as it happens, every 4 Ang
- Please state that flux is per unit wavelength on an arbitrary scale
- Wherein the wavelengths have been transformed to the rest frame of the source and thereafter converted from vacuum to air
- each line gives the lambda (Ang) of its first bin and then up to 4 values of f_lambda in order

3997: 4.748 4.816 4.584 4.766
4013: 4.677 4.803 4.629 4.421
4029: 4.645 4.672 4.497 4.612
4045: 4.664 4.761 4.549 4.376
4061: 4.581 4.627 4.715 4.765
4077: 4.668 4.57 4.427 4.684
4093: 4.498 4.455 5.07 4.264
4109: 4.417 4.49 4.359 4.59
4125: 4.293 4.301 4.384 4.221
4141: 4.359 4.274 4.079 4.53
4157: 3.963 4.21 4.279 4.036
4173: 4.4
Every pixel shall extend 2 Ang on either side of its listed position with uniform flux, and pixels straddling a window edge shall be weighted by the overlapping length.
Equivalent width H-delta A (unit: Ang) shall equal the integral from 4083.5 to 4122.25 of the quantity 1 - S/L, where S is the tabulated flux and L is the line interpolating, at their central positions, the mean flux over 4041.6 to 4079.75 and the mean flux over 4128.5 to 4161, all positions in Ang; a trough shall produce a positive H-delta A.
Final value -0.71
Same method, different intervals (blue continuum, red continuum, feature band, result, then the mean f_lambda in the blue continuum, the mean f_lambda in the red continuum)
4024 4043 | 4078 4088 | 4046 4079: -0.6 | 4.58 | 4.53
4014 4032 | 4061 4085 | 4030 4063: 0.3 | 4.63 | 4.64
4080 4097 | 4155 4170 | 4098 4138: -0.7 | 4.53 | 4.13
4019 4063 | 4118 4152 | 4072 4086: -0.4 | 4.58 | 4.32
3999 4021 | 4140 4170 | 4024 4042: 0.3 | 4.72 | 4.22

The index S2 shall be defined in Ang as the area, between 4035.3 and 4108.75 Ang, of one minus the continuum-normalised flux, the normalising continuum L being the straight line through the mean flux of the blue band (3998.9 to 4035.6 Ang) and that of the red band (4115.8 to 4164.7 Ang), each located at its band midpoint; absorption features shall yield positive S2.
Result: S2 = -1.6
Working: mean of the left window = 4.67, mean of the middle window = 4.6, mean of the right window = 4.3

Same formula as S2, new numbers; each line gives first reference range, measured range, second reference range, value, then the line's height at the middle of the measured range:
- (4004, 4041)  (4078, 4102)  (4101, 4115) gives -0.44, 4.52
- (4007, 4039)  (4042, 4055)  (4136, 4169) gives -0.27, 4.56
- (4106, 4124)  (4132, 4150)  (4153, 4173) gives 0.17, 4.31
